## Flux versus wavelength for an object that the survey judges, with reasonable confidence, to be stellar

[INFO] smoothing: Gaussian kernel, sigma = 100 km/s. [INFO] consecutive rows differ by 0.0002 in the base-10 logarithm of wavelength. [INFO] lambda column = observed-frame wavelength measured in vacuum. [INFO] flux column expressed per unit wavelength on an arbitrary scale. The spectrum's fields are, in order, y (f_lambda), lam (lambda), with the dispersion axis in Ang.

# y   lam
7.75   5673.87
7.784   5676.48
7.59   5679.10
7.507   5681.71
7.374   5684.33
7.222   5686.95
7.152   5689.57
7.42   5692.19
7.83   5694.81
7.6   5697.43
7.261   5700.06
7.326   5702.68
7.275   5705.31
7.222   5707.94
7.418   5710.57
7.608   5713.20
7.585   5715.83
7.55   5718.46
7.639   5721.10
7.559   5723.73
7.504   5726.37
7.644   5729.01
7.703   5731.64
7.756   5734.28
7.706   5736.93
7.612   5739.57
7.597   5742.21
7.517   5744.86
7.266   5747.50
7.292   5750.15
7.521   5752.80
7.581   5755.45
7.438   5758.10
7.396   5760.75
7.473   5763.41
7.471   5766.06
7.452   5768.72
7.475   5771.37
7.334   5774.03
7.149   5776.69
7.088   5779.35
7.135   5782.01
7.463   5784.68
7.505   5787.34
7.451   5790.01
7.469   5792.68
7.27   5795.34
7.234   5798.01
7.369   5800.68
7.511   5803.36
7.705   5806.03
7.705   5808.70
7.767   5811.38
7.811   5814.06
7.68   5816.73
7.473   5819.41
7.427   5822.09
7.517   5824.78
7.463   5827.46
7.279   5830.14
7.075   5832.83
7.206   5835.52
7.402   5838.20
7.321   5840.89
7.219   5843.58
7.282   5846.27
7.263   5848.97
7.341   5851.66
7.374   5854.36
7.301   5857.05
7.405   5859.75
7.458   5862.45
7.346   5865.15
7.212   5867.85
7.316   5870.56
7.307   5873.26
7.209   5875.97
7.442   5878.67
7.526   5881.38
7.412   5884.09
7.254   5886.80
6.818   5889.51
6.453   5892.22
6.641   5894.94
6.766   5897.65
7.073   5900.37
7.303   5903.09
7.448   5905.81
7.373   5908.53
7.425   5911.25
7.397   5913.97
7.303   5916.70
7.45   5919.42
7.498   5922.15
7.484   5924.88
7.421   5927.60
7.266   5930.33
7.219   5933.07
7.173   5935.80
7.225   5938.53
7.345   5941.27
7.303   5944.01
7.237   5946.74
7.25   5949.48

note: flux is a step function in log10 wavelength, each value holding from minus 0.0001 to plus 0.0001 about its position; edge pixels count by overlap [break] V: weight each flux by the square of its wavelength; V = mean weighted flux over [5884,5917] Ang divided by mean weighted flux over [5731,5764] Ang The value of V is 1.00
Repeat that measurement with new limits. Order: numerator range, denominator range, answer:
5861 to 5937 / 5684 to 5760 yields 1.03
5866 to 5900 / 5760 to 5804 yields 1.00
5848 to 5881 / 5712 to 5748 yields 1.01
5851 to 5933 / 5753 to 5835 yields 1.01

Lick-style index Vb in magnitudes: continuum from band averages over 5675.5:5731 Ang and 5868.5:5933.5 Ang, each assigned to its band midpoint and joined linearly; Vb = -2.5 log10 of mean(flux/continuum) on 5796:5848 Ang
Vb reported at -0.02 mag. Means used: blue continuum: 7.48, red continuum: 7.24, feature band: 7.44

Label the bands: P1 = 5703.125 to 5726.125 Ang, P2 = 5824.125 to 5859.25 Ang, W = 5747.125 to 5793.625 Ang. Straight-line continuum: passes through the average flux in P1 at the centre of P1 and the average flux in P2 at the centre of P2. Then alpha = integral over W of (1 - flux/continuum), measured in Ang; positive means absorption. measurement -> 0.1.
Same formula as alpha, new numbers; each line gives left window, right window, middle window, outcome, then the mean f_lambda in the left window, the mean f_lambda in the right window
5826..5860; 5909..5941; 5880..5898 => 0.8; 7.3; 7.35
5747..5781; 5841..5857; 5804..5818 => -0.7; 7.38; 7.3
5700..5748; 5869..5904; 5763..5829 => -1.0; 7.53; 7.11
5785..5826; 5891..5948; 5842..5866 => 0.2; 7.52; 7.23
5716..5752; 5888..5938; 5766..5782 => 0.4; 7.56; 7.2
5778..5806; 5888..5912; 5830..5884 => -1.2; 7.37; 7.02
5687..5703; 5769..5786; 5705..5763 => -1.3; 7.42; 7.29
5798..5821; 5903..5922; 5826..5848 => 0.8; 7.6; 7.4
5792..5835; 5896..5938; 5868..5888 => 0.1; 7.48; 7.3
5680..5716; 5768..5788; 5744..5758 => -0.2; 7.41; 7.32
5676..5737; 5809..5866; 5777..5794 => 0.2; 7.5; 7.41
